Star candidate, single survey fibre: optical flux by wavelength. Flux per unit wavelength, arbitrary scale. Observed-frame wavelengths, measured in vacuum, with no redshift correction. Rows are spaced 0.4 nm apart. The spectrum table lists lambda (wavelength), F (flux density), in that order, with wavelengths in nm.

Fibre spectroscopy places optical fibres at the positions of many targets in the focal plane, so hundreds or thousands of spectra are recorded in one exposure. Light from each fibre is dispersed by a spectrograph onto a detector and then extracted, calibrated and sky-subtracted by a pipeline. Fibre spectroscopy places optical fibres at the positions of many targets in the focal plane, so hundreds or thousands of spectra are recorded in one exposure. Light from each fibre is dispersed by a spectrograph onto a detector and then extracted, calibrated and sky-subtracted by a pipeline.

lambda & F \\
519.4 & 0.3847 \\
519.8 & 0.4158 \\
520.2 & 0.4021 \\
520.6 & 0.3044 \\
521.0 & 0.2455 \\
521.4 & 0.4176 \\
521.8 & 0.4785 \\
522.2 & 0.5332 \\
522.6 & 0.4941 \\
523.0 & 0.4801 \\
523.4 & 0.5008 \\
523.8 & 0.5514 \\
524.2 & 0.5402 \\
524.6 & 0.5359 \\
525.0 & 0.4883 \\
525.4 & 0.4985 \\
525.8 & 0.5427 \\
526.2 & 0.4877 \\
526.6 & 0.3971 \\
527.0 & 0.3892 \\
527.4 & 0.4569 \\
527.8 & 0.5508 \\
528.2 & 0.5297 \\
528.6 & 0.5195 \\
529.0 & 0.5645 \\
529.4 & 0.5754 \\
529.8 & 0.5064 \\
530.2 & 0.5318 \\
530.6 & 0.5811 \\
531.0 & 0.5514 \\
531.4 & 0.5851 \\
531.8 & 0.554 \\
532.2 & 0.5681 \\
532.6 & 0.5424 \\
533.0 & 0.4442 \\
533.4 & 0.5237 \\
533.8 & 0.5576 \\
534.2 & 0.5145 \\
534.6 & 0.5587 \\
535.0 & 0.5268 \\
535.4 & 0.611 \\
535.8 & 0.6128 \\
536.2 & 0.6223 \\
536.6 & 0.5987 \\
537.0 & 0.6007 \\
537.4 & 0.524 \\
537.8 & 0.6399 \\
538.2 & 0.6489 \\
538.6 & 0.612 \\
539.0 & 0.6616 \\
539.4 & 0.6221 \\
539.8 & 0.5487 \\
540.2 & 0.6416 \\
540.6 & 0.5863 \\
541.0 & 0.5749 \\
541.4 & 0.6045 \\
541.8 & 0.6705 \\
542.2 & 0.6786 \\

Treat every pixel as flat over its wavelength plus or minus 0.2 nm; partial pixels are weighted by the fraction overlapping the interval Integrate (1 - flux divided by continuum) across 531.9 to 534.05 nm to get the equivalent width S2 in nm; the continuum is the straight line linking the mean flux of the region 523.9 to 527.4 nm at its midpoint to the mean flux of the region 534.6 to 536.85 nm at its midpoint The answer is 0.13 nm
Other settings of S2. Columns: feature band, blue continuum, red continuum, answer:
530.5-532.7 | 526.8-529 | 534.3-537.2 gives -0.10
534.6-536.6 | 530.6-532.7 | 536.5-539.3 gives 0.02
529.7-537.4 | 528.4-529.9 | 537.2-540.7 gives 0.22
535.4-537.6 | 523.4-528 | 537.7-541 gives -0.01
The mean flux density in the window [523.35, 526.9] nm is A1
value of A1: 0.502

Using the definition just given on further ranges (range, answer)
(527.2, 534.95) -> 0.537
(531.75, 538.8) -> 0.57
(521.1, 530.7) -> 0.503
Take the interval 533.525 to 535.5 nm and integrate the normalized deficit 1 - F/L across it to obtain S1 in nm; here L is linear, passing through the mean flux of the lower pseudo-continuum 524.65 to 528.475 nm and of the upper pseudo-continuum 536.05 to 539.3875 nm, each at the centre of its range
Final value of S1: 0.09 nm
